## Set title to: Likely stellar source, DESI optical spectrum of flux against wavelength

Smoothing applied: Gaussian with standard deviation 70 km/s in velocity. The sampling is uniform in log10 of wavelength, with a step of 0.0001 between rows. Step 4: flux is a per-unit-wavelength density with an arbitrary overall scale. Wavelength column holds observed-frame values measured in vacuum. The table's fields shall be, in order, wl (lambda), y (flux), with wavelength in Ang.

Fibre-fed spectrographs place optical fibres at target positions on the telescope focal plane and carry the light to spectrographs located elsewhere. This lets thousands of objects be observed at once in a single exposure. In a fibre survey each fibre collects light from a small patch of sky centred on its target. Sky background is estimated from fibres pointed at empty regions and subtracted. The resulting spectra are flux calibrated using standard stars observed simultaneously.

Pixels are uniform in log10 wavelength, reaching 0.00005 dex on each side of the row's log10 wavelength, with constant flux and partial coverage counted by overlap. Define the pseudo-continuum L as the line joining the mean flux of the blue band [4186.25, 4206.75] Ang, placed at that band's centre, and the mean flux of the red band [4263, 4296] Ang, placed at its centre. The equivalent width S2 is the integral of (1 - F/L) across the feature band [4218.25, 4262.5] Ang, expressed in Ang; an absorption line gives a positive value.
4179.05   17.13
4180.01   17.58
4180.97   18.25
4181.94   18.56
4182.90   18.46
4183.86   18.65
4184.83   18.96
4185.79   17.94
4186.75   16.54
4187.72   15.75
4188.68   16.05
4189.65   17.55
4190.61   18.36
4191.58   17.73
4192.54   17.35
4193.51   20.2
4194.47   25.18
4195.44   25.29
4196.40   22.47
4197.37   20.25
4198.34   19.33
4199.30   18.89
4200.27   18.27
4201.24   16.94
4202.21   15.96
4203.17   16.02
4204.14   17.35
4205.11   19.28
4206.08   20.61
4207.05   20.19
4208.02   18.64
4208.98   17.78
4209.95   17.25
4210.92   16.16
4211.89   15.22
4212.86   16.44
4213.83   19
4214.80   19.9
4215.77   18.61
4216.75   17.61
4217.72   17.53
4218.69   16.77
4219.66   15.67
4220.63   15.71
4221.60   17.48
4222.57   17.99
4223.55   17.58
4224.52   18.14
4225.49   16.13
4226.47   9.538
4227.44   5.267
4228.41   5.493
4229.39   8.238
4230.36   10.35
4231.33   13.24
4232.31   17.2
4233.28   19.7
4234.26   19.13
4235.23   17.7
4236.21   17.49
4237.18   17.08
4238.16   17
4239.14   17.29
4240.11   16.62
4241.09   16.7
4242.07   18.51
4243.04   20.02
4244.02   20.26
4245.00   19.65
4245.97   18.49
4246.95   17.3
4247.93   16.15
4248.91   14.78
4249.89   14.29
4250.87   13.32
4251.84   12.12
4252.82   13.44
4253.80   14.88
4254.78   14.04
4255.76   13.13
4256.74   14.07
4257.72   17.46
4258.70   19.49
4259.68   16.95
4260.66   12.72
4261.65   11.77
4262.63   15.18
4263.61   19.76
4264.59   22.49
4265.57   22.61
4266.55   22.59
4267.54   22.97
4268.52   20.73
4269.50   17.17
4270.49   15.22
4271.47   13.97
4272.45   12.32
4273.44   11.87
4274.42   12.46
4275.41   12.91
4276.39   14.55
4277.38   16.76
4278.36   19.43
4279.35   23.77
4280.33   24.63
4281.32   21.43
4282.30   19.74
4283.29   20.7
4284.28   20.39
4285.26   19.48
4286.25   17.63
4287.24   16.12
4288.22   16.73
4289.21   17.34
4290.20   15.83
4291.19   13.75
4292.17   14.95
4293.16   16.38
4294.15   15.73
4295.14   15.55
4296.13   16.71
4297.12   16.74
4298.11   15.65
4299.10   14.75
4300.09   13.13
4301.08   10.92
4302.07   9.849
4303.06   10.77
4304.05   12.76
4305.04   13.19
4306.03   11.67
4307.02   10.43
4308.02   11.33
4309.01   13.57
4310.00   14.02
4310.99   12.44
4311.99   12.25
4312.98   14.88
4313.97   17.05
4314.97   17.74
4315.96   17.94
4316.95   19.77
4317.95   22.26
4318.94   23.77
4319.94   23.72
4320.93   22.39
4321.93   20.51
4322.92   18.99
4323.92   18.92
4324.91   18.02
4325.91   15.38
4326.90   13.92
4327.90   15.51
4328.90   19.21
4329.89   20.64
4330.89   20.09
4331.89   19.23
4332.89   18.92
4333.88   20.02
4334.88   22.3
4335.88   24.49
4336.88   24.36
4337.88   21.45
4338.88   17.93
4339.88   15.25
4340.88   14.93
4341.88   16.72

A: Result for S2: 6.8 Ang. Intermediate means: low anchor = 18.8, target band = 15.5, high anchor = 17.8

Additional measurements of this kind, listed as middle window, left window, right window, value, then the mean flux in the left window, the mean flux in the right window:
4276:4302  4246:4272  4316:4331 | 1.0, 16.5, 19.5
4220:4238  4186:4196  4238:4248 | 3.6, 19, 18.1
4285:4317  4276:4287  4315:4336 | 8.3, 19.8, 19.7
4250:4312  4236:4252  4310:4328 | 5.8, 17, 18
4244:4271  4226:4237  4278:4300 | -2.8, 13.2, 17.8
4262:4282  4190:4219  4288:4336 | -0.9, 18.7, 16.5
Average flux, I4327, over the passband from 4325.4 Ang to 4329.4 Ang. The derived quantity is 16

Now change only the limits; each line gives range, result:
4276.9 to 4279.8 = 19.9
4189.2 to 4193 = 17.8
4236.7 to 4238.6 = 17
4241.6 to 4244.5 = 19.6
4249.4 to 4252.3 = 13.3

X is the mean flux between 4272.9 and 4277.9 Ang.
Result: 13.7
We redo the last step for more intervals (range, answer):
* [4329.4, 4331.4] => 20.3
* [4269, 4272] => 15.4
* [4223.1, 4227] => 15.2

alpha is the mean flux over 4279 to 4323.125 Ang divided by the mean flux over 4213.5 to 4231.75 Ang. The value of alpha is 1.1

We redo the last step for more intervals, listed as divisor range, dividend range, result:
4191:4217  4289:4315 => 0.74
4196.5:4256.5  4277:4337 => 1.05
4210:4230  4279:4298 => 1.18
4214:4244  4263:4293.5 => 1.13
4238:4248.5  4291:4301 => 0.84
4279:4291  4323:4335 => 0.95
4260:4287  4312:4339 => 1.09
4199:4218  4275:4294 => 1.01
